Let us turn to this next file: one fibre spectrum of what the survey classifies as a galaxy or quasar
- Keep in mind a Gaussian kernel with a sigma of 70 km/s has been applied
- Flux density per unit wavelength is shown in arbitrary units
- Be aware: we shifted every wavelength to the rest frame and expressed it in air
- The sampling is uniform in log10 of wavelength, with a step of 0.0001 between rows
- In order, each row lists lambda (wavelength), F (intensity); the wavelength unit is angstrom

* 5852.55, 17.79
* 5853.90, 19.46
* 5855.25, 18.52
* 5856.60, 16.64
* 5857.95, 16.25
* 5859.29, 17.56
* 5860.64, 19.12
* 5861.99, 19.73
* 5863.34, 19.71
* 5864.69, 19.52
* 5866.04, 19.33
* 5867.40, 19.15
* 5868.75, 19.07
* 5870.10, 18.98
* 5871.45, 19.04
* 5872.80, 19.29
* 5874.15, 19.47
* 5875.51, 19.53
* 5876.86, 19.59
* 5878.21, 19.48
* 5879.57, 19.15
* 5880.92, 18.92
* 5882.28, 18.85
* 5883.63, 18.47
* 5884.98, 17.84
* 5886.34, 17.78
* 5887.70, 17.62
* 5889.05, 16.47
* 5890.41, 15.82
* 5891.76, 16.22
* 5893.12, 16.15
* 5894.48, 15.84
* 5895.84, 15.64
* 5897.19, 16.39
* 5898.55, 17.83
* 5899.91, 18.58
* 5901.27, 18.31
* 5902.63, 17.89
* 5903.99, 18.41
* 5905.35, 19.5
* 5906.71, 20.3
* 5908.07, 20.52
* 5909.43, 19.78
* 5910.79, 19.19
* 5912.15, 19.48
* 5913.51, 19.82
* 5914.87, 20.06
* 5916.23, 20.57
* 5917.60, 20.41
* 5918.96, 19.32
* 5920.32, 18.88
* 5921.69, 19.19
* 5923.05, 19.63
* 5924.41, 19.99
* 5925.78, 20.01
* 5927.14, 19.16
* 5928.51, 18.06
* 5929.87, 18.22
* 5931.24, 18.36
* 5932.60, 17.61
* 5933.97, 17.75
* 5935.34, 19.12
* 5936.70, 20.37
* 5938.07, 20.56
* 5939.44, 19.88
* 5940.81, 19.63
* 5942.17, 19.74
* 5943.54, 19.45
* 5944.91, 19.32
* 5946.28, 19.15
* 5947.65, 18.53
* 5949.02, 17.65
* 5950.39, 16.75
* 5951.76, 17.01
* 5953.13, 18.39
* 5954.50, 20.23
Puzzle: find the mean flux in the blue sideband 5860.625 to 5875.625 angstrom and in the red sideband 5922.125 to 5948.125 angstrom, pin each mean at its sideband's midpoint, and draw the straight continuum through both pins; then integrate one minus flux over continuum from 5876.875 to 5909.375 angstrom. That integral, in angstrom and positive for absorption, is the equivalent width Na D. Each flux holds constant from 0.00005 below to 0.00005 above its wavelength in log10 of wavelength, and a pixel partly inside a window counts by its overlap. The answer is 2.2 angstrom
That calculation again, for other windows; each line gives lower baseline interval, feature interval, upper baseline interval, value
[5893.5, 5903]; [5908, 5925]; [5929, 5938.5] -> -1.6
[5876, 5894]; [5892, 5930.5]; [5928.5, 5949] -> -0.7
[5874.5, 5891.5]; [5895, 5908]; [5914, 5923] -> 0.6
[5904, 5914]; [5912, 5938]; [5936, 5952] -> 0.2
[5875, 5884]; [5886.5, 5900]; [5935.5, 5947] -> 1.9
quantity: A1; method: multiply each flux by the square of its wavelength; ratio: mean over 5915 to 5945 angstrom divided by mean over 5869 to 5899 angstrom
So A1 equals 1.10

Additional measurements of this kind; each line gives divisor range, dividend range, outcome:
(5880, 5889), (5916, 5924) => 1.09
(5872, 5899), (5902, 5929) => 1.11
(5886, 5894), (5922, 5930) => 1.17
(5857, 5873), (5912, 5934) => 1.04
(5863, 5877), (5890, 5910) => 0.93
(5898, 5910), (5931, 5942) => 1.02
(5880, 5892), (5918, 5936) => 1.09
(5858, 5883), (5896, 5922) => 1.01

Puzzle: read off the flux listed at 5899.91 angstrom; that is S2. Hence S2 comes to 18.58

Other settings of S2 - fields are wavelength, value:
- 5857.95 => 16.25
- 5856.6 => 16.64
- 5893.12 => 16.15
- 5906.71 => 20.3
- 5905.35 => 19.5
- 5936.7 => 20.37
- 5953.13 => 18.39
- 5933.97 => 17.75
